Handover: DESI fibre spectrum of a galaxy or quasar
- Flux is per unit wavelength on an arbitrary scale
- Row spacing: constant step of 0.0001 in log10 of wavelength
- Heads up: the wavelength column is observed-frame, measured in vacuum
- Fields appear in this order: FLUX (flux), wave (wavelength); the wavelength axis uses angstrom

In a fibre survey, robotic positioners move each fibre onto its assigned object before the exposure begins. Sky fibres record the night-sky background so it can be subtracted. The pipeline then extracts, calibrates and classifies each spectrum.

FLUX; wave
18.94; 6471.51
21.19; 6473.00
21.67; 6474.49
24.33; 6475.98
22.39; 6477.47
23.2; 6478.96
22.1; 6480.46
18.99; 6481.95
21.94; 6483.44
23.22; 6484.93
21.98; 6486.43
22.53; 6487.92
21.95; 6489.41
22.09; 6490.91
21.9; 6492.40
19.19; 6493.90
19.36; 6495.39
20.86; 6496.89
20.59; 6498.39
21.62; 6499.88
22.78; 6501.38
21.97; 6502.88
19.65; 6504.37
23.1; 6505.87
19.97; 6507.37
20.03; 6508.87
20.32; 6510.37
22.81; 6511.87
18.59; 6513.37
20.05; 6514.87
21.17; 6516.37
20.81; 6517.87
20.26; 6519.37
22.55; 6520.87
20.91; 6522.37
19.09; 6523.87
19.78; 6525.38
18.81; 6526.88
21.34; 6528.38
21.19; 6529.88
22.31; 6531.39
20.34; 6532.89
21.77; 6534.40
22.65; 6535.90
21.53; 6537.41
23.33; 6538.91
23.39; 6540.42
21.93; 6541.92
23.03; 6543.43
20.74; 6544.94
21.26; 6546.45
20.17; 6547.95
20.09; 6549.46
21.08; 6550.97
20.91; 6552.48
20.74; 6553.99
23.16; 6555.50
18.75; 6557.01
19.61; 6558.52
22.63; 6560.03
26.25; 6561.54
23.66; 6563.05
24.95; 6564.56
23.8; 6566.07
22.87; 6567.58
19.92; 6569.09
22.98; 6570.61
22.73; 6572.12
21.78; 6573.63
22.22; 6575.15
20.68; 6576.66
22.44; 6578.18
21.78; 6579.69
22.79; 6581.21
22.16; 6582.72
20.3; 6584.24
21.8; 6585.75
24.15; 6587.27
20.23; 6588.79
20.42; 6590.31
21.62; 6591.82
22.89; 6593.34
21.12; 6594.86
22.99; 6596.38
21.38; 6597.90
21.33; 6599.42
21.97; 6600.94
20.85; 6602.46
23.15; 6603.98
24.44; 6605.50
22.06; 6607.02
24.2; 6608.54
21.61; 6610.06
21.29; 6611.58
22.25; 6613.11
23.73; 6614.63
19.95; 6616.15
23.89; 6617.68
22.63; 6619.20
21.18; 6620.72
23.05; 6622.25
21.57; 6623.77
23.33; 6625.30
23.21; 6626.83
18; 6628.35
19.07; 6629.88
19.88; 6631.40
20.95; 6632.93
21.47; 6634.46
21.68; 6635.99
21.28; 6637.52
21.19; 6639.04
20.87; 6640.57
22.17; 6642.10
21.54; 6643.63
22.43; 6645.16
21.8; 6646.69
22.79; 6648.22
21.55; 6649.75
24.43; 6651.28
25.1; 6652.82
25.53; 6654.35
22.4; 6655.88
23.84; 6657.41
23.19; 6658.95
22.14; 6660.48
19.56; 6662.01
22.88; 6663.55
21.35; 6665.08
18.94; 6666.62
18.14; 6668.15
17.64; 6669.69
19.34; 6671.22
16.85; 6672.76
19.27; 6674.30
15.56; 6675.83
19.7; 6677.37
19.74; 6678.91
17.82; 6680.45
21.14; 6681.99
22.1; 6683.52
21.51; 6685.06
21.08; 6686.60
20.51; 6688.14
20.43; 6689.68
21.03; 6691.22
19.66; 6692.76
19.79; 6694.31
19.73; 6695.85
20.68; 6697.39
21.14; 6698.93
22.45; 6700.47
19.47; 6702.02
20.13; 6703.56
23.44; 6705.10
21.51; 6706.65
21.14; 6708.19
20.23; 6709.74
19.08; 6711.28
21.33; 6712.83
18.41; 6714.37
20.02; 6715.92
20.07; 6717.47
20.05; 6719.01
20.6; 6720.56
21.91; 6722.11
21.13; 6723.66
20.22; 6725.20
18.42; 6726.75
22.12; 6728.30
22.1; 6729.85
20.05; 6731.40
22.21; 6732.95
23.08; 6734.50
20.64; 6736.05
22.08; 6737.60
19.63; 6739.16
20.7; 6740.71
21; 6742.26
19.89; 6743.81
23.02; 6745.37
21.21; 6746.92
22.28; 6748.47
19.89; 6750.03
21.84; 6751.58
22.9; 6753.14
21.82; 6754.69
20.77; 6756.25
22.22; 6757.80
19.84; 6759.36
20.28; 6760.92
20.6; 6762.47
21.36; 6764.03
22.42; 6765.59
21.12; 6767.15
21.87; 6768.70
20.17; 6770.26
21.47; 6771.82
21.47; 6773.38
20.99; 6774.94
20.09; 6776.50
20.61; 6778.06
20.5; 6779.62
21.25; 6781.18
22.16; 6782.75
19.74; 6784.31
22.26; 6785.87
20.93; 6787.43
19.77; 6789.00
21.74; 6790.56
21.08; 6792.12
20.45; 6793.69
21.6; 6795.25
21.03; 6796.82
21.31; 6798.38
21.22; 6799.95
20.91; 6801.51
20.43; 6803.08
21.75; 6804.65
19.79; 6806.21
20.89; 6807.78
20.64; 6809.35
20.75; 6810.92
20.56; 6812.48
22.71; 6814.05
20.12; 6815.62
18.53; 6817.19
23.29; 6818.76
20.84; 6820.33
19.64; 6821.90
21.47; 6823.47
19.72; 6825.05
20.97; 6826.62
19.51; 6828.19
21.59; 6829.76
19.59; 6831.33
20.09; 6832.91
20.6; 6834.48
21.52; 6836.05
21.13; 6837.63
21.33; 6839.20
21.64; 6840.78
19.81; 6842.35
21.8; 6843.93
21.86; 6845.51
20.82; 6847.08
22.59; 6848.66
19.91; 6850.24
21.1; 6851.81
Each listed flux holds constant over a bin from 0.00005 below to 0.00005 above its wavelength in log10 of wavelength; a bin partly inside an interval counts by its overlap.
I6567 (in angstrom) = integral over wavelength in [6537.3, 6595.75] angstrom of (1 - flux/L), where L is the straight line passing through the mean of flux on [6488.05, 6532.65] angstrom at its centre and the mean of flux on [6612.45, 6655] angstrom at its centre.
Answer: -1.5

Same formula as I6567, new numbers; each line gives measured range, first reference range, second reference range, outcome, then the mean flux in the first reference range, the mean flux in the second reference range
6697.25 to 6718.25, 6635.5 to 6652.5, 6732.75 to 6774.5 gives 0.9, 22.1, 21.3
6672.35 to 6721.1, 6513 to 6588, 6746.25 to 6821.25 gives 2.5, 21.6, 21.1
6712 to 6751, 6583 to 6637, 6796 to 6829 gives 0.6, 21.8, 20.8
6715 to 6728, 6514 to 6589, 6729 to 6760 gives 0.6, 21.7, 21.4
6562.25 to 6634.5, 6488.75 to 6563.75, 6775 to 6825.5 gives -3.0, 21.2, 20.9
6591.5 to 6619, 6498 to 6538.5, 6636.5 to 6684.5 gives -1.6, 21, 21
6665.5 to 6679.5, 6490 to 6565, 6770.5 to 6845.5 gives 1.8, 21.3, 20.9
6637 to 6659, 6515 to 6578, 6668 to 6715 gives -2.3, 21.6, 20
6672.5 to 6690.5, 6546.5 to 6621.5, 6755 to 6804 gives 1.5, 22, 21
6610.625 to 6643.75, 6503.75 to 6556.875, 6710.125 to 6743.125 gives -1.0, 21.1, 20.7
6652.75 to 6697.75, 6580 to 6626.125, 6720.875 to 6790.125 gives 2.5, 22.1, 21.1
